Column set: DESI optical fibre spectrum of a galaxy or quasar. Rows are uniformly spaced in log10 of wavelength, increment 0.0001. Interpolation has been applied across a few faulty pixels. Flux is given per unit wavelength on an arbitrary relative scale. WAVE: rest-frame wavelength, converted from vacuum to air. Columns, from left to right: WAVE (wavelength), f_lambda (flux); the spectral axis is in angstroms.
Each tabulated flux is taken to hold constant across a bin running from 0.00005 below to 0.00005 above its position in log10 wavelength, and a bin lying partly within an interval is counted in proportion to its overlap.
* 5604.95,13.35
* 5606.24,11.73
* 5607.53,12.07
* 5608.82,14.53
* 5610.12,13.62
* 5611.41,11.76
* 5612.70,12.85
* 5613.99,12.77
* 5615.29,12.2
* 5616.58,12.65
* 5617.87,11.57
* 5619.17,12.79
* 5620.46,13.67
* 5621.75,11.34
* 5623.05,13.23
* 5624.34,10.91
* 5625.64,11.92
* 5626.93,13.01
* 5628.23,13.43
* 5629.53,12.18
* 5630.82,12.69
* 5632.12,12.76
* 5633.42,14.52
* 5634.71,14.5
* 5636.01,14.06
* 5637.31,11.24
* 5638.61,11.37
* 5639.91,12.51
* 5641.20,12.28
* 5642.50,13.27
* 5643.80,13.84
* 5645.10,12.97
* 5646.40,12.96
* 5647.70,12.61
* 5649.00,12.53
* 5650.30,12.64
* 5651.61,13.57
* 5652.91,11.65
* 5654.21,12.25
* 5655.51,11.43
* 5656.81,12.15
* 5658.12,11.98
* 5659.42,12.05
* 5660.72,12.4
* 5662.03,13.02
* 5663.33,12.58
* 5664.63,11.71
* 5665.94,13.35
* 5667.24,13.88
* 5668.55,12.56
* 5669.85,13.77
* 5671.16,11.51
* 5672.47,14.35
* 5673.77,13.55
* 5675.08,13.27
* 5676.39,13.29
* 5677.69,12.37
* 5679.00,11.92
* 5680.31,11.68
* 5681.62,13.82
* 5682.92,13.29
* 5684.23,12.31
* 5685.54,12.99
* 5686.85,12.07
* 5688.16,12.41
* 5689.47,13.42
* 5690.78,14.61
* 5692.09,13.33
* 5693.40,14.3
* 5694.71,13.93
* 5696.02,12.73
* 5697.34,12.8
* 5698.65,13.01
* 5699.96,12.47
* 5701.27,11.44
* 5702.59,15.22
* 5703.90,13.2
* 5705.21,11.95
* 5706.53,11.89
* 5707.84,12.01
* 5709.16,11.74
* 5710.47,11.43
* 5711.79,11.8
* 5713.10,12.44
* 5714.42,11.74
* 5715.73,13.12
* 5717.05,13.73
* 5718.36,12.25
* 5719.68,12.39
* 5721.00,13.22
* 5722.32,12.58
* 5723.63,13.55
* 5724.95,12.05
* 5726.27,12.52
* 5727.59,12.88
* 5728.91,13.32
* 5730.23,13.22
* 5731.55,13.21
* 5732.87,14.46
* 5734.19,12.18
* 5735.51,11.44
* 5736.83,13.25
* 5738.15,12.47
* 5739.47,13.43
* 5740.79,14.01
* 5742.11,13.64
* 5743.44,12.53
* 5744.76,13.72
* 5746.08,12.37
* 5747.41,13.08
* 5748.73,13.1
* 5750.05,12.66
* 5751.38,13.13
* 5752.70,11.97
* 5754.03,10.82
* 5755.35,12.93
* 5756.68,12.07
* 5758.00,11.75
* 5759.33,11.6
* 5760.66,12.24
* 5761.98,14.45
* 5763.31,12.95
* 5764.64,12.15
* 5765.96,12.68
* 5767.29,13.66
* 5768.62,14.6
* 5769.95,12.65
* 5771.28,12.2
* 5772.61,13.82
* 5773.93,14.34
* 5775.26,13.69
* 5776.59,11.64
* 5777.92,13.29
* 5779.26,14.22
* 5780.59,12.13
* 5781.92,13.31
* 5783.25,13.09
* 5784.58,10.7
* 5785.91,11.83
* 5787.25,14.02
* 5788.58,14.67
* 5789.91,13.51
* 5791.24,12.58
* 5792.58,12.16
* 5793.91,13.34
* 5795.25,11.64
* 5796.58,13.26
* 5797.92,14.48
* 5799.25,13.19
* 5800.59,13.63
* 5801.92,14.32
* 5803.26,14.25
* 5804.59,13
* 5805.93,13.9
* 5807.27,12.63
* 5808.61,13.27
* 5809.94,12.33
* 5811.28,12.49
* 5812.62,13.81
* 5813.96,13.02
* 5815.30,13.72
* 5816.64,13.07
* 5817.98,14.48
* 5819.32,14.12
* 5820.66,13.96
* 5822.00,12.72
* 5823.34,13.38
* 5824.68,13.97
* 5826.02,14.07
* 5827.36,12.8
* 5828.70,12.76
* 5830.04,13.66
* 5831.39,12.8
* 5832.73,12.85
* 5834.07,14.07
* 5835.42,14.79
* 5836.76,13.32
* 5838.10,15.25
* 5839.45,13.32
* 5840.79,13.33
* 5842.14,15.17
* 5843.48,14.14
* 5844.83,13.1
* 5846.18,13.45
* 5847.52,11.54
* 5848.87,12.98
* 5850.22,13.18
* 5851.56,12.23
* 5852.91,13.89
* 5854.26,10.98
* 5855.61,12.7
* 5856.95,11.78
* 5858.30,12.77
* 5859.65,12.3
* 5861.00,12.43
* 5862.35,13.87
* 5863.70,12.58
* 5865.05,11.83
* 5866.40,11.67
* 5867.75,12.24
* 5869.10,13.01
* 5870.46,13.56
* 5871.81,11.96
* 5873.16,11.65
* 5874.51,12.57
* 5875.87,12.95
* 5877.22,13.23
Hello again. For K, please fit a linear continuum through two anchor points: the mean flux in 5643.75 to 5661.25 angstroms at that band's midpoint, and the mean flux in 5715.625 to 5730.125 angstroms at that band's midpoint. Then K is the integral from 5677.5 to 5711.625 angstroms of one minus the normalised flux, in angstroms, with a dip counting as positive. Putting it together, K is -0.2 angstroms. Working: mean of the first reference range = 12.5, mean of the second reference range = 12.9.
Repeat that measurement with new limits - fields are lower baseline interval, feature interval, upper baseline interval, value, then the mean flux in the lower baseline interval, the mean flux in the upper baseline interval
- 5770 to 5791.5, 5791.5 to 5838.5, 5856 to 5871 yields -2.11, 13.1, 12.5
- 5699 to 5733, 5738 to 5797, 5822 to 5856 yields 0.24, 12.7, 13.3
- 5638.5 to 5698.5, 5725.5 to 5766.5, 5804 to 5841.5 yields 1.14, 12.8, 13.5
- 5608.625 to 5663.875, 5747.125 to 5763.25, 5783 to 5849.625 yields 0.77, 12.6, 13.4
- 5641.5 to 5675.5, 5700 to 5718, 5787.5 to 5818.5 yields 0.72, 12.8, 13.3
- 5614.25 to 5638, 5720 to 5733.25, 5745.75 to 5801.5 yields -0.22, 12.7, 12.9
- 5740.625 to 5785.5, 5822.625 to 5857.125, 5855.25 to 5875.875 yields -2.04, 12.8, 12.5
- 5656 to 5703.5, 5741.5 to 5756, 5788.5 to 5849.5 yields 0.50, 12.9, 13.4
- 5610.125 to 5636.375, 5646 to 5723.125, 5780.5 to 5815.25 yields 0.95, 12.8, 13.1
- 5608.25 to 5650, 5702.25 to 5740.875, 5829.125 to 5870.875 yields 0.49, 12.8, 13.1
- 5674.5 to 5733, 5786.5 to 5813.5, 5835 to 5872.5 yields -0.85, 12.8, 13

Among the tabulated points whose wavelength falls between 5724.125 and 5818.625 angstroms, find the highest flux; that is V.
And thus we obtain 14.67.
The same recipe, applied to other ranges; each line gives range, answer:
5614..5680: 14.52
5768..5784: 14.6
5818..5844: 15.25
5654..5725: 15.22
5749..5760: 13.13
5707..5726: 13.73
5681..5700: 14.61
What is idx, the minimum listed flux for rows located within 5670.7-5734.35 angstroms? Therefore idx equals 11.43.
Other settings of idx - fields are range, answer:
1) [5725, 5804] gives 10.7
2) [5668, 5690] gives 11.51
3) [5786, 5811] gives 11.64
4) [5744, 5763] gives 10.82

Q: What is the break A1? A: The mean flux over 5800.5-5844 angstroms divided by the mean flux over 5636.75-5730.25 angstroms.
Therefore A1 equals 1.07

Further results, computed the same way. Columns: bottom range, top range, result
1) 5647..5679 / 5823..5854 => 1.06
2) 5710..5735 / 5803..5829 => 1.05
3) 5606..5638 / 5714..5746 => 1.02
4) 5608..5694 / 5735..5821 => 1.02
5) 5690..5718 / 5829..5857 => 1.04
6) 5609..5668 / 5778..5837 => 1.05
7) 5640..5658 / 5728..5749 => 1.04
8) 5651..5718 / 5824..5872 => 1.03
